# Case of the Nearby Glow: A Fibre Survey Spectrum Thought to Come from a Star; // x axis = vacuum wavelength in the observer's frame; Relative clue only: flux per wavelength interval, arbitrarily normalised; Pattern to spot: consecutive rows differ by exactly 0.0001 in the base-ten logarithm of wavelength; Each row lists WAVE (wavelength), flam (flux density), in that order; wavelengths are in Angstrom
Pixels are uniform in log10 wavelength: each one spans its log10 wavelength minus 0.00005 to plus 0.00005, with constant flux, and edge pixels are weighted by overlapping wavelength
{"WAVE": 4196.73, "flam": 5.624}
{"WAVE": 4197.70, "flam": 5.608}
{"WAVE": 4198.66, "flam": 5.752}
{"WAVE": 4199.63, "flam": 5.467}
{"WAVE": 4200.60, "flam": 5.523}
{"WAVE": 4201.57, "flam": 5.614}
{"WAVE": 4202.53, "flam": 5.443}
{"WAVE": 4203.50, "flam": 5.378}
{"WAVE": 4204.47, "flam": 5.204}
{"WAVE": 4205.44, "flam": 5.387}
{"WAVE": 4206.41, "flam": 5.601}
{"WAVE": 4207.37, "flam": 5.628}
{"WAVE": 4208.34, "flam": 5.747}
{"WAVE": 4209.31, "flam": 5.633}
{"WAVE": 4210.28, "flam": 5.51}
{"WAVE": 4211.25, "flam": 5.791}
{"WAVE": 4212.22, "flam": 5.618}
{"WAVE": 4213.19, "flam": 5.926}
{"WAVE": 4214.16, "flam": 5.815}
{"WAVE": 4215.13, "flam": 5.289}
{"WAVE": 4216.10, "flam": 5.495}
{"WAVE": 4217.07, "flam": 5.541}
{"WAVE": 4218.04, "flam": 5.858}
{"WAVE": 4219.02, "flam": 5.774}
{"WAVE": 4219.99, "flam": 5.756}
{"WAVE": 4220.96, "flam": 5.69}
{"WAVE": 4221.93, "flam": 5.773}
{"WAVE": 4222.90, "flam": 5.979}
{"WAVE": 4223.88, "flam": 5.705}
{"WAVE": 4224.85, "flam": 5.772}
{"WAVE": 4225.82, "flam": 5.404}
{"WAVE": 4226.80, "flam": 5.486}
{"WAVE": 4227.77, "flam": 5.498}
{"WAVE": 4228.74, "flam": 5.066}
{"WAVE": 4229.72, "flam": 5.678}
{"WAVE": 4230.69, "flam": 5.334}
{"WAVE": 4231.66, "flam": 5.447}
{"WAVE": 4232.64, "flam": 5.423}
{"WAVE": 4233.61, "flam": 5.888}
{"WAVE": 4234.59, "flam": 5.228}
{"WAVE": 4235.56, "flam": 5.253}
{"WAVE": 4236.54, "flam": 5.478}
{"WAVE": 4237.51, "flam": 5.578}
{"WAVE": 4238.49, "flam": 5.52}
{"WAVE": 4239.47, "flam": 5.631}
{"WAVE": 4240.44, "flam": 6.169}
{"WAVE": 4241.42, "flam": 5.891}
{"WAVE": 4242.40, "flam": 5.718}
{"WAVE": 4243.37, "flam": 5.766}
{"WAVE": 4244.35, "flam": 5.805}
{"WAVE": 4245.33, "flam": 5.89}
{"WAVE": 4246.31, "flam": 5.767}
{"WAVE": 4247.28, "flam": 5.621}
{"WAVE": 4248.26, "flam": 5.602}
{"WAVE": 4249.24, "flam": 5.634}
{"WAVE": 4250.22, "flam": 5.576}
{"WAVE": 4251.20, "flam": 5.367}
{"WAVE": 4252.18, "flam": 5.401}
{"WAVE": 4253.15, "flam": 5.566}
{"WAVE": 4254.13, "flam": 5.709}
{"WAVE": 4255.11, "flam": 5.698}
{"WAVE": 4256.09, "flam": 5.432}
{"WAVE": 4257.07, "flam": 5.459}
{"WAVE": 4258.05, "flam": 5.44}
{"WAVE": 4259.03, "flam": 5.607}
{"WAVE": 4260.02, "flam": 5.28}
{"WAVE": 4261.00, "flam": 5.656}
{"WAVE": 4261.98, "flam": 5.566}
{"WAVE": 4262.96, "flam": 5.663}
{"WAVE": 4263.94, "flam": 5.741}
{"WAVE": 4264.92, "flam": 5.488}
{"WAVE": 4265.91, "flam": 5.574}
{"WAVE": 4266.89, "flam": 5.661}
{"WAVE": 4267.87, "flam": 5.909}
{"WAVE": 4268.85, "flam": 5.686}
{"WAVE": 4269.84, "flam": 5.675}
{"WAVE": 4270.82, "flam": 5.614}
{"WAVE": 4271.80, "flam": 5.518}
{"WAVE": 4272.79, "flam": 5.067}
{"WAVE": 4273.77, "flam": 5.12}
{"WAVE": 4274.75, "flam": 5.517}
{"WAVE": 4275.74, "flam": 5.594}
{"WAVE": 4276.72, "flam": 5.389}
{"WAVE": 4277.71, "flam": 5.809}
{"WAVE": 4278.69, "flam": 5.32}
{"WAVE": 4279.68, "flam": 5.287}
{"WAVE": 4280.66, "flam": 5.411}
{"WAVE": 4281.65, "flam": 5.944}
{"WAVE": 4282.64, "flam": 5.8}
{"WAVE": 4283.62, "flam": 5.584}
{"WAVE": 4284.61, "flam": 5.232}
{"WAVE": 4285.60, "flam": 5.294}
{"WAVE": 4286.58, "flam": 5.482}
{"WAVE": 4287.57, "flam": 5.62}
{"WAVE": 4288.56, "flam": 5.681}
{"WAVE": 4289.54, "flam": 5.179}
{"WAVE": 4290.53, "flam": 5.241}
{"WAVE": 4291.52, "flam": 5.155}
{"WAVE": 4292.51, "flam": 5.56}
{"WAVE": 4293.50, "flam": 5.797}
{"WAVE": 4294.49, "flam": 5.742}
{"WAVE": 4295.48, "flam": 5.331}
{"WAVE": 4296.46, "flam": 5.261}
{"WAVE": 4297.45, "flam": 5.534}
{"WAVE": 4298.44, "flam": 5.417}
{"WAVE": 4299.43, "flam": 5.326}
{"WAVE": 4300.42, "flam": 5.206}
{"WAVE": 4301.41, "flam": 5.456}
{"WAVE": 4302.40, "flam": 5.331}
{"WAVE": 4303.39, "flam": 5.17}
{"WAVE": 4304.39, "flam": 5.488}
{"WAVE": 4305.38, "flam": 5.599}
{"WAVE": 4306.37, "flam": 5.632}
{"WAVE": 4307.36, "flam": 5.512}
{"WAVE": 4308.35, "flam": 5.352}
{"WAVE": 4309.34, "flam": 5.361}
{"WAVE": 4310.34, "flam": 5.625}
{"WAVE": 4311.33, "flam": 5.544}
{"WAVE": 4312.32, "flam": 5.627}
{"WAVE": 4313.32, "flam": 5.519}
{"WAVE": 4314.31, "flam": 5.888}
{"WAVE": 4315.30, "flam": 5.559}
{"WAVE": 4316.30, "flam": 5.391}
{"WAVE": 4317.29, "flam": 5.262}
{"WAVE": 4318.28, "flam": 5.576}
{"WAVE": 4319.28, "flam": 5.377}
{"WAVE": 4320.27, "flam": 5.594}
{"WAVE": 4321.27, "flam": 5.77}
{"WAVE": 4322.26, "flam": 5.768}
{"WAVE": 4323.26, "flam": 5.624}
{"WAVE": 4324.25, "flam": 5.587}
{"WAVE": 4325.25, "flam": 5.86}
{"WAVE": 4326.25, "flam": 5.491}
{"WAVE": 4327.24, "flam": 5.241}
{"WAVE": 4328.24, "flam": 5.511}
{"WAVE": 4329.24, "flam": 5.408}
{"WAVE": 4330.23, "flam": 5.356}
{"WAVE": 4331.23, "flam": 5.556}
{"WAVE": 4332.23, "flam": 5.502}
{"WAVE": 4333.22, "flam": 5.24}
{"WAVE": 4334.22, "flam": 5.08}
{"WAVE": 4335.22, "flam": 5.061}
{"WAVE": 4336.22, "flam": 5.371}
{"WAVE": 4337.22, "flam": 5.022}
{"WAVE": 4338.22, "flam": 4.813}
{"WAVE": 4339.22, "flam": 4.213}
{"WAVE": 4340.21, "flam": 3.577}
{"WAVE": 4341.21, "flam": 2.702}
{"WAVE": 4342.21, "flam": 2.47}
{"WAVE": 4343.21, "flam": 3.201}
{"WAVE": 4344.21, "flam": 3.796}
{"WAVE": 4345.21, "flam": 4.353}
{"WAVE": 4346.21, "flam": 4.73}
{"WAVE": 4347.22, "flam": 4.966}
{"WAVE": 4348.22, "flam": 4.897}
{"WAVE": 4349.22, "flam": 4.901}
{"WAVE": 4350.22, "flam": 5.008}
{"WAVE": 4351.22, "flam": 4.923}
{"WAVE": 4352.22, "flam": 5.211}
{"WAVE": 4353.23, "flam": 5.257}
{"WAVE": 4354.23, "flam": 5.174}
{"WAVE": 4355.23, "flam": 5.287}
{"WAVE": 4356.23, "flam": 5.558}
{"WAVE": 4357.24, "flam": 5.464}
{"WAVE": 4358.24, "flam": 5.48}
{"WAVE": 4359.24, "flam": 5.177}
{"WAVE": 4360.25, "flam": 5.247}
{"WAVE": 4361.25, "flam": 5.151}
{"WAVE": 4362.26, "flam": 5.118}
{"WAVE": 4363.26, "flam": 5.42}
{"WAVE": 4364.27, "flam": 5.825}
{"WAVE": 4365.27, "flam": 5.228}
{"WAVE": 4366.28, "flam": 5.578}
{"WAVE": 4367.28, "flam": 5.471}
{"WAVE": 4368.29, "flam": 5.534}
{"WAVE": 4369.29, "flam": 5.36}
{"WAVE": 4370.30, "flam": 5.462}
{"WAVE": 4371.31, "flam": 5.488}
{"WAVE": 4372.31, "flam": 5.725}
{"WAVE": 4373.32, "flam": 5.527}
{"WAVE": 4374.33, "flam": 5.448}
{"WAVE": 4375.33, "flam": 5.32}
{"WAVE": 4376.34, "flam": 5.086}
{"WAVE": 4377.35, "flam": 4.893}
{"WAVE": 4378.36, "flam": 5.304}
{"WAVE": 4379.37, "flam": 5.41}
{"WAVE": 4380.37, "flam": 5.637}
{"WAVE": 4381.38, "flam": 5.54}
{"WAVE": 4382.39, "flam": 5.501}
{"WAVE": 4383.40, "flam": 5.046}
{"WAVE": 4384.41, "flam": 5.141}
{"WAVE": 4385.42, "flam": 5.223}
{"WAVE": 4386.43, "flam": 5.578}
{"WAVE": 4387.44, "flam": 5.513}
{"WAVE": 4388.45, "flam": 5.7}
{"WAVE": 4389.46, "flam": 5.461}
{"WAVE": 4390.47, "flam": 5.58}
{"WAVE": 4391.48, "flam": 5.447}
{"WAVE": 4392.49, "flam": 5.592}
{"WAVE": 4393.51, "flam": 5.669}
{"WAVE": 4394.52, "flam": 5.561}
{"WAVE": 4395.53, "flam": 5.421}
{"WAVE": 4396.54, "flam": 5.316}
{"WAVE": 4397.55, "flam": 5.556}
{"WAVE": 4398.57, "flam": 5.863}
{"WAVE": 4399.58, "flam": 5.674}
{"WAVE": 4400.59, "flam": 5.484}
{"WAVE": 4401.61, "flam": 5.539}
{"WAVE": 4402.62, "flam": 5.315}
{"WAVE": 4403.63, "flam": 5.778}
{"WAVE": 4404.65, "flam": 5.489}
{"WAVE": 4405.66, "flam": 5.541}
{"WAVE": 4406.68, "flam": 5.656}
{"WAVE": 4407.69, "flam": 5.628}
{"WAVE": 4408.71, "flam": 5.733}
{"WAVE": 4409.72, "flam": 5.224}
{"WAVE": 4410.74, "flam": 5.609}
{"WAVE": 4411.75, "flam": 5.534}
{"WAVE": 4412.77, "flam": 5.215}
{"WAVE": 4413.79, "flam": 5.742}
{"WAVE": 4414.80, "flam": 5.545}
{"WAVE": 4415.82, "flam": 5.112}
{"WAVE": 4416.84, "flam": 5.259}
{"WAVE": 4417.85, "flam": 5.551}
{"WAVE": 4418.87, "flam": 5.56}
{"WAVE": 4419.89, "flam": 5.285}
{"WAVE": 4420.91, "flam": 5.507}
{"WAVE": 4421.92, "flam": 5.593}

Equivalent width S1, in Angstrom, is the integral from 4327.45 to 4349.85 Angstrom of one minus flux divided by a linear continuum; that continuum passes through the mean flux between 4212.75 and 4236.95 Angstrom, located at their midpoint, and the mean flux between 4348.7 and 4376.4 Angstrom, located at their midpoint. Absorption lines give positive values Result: 3.1 Angstrom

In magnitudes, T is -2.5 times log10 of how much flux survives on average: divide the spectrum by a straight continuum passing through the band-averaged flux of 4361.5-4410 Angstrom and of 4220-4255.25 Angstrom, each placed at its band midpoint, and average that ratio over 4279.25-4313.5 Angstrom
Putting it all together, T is 0.018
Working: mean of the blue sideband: 5.61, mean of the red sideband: 5.47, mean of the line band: 5.46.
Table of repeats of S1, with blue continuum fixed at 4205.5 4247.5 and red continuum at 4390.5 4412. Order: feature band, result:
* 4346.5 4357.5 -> 0.87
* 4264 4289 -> 0.35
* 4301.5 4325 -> 0.27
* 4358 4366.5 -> 0.34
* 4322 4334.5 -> 0.24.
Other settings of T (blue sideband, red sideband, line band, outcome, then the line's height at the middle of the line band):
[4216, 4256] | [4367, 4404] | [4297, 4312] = 0.022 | 5.55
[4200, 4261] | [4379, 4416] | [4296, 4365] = 0.075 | 5.54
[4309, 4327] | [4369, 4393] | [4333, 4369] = 0.129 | 5.49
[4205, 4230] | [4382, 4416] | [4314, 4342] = 0.072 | 5.55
